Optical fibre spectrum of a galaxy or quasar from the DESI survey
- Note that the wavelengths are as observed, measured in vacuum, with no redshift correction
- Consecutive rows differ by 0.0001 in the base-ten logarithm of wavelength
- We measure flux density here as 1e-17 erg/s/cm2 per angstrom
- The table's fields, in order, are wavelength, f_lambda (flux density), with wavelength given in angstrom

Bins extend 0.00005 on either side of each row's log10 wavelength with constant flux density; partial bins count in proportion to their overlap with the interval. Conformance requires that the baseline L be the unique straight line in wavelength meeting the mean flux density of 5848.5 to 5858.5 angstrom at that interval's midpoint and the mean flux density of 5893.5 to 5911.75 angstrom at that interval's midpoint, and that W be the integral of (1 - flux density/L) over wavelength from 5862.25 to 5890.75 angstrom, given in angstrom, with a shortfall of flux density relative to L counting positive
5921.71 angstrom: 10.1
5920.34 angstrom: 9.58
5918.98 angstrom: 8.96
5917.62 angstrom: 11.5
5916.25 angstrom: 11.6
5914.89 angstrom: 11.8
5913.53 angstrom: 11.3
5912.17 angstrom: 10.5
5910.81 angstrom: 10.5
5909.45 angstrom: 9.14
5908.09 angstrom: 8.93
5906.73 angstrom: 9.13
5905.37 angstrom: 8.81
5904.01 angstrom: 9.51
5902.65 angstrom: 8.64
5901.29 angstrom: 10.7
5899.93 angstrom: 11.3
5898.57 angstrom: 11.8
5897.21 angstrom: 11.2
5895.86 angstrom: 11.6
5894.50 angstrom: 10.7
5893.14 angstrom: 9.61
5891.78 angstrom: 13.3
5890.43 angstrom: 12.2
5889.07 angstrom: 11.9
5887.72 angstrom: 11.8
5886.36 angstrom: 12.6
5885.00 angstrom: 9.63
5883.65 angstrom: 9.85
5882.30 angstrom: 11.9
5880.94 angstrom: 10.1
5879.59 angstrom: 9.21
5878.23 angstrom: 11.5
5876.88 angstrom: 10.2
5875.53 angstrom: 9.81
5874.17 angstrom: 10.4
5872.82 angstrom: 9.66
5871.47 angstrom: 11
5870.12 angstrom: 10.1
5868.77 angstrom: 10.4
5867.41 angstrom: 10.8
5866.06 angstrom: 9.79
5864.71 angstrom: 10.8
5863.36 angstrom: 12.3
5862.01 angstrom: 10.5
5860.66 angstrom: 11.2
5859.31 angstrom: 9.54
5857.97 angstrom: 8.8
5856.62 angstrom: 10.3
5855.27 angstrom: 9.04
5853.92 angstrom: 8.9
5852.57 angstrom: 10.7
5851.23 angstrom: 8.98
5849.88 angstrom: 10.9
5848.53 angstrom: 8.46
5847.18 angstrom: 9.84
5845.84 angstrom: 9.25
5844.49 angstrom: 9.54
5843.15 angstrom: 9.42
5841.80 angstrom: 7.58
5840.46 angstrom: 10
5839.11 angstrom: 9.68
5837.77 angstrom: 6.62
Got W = -2.6 angstrom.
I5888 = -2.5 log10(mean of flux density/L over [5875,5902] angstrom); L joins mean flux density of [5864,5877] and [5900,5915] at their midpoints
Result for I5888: -0.10 mag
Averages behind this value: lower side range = 10.3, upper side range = 9.89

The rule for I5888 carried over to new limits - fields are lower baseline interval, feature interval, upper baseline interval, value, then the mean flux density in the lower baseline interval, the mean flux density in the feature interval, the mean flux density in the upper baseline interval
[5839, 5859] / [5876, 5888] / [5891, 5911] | -0.074 mag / 9.42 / 10.7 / 10.3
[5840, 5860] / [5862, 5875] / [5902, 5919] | -0.102 mag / 9.42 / 10.6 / 10.1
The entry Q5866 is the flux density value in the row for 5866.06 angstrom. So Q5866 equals 9.79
